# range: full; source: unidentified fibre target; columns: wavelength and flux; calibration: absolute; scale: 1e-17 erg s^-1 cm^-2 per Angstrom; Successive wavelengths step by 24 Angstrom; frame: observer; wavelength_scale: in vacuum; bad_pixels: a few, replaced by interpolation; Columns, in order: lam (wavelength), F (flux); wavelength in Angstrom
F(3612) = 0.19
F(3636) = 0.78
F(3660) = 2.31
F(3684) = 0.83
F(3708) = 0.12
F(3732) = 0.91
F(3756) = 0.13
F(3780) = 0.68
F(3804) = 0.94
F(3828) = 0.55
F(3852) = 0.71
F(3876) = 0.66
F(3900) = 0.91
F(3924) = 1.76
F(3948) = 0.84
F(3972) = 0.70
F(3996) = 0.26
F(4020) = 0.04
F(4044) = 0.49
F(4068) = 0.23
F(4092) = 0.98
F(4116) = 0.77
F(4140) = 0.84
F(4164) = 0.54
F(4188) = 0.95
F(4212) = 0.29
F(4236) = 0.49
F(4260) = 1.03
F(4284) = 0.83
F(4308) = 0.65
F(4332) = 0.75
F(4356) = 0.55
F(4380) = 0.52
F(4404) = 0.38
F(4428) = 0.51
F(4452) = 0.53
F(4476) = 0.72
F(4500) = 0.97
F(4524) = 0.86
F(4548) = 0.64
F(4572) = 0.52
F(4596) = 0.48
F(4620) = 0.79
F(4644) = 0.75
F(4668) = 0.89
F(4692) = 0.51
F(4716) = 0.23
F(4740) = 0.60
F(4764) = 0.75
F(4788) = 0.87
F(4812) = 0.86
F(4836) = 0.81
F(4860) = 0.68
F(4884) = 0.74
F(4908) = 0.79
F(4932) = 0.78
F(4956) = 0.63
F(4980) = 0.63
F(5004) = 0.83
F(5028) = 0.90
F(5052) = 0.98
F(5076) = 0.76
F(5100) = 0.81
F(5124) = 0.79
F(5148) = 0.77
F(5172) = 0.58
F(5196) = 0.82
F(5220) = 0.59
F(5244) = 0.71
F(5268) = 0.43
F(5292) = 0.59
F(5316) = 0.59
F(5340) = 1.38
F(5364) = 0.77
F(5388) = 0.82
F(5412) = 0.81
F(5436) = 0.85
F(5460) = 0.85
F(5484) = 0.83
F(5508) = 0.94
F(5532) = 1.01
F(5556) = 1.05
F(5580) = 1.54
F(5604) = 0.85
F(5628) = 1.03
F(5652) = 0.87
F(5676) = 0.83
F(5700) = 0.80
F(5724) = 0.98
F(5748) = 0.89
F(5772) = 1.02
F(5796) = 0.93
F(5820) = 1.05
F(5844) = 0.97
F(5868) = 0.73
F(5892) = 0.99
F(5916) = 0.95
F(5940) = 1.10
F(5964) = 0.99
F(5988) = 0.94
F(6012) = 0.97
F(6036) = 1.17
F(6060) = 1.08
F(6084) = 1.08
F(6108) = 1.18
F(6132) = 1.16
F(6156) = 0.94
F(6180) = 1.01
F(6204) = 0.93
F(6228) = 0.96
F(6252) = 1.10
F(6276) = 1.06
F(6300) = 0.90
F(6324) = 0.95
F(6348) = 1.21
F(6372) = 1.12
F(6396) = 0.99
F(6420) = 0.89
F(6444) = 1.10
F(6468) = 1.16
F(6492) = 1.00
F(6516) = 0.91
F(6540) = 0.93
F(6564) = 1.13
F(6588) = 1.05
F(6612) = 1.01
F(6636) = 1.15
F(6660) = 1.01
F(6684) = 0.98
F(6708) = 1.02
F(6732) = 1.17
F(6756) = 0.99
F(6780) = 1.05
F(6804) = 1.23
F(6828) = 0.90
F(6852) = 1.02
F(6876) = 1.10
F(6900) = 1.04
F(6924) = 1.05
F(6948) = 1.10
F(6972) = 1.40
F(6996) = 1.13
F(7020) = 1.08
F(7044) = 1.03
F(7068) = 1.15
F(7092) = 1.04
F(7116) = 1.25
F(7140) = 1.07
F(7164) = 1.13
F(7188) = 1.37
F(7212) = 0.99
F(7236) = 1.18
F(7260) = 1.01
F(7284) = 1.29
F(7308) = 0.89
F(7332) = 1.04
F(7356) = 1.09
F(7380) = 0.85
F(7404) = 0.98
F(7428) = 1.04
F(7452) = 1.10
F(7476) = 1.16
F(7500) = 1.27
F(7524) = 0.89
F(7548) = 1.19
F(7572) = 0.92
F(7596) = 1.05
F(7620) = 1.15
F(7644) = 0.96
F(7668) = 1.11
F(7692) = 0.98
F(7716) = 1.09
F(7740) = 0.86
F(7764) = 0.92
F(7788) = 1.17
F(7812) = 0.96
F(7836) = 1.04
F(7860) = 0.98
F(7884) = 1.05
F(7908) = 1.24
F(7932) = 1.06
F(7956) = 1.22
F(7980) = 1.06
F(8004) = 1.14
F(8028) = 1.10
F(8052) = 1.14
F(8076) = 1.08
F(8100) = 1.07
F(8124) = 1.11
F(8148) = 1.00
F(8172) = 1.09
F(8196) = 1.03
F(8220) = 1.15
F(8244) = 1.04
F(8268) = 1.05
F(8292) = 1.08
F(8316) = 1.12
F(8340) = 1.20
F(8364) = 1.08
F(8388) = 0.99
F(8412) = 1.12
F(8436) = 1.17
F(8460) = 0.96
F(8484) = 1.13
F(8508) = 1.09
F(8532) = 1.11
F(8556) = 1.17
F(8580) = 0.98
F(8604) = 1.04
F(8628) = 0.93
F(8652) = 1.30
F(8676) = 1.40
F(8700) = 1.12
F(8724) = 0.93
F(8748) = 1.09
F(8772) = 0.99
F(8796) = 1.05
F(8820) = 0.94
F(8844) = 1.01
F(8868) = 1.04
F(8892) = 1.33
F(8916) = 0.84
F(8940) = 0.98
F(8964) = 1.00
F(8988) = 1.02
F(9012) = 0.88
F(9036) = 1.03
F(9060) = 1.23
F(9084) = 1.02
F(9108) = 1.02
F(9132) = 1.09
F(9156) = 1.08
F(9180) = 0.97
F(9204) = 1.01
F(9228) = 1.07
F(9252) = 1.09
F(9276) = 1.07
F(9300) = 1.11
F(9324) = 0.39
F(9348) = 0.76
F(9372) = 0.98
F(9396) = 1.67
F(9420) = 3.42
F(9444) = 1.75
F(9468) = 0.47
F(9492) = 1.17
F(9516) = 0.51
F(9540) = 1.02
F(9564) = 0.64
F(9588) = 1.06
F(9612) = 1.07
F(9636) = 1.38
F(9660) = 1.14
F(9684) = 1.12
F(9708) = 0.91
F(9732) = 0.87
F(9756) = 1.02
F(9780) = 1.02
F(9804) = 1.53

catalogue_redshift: 0.43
